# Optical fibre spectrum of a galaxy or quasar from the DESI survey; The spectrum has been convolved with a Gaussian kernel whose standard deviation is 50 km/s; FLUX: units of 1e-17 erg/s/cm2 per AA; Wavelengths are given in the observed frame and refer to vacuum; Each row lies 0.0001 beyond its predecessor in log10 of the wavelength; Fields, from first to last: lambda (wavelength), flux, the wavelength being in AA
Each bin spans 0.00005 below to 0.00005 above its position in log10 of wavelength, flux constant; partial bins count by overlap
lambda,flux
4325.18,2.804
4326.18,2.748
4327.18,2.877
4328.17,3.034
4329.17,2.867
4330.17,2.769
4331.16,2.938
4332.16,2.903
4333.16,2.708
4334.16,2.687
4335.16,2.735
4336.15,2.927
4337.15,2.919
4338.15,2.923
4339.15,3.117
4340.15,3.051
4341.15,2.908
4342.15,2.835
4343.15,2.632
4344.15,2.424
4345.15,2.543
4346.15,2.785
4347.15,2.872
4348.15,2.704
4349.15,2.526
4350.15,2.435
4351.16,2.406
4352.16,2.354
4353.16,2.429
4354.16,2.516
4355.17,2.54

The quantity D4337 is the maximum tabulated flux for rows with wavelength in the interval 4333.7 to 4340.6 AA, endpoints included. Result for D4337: 3.117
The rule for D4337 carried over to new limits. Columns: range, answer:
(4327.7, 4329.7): 3.034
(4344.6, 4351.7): 2.872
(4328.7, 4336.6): 2.938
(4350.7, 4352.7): 2.406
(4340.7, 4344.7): 2.908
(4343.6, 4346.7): 2.785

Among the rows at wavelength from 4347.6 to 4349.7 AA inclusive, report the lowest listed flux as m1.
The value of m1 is 2.526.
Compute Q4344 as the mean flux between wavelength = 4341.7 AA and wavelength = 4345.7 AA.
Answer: 2.61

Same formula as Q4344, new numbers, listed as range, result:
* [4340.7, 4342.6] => 2.87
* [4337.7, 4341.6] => 3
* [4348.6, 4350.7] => 2.48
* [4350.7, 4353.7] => 2.4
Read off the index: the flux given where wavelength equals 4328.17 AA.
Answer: 3.034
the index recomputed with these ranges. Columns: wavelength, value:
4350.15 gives 2.435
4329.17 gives 2.867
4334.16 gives 2.687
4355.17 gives 2.54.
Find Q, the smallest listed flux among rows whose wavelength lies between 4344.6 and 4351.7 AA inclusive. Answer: 2.406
